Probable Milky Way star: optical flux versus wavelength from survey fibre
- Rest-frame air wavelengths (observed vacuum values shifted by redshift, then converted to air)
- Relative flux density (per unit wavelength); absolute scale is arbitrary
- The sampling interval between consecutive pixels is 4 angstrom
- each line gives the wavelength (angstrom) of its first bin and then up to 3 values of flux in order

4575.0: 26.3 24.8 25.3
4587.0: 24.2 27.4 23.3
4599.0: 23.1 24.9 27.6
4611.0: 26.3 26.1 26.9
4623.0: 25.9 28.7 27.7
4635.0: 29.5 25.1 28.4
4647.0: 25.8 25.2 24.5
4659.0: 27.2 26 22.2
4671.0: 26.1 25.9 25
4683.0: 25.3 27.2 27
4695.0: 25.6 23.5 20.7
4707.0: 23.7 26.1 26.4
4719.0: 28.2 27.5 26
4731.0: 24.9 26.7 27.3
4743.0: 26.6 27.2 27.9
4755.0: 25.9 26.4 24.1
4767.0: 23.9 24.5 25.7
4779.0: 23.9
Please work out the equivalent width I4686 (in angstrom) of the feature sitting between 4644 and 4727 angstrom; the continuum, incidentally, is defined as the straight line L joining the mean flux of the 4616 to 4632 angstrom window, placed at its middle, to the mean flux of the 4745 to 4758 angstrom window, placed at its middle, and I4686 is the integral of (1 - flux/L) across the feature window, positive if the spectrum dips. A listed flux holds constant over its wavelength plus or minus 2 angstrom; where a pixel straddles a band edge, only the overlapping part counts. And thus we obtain 4.8 angstrom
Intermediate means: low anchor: 27.2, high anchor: 27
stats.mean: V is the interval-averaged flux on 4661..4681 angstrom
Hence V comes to 25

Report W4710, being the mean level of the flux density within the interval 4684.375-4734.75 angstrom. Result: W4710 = 25.6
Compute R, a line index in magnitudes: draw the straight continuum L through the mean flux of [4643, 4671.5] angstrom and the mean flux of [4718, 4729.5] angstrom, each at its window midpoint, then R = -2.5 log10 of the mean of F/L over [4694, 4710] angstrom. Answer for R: 0.136 mag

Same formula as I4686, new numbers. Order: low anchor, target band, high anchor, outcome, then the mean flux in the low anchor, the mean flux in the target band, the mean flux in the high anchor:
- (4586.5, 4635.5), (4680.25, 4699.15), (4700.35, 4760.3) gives 0.2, 26.2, 25.9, 26.1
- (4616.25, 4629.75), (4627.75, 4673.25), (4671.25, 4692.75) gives 0.7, 27.1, 26.2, 26.1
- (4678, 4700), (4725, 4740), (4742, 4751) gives 0.4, 25.7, 26.2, 27.2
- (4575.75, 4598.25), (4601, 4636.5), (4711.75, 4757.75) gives -2.3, 25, 27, 26.8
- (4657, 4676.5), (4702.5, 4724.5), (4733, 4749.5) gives 0.6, 25.5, 25.7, 27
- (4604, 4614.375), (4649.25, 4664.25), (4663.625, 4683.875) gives -0.2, 26.6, 25.7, 25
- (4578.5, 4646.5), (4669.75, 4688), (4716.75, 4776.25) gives 0.3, 26.2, 25.8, 26.2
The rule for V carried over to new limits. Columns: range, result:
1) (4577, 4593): 25.4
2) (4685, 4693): 27.1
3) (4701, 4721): 25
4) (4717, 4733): 26.6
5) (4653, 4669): 25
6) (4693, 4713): 23.9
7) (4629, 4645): 27.7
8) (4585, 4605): 24.6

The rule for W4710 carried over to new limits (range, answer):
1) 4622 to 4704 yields 25.9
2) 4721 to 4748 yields 26.6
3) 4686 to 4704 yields 24.9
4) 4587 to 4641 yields 26.3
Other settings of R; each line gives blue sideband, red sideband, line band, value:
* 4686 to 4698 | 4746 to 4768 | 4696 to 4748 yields 0.02 mag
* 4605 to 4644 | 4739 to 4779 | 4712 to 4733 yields -0.02 mag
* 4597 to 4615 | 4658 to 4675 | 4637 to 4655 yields -0.02 mag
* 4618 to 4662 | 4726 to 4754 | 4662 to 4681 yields 0.07 mag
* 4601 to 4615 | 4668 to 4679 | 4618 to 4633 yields -0.05 mag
